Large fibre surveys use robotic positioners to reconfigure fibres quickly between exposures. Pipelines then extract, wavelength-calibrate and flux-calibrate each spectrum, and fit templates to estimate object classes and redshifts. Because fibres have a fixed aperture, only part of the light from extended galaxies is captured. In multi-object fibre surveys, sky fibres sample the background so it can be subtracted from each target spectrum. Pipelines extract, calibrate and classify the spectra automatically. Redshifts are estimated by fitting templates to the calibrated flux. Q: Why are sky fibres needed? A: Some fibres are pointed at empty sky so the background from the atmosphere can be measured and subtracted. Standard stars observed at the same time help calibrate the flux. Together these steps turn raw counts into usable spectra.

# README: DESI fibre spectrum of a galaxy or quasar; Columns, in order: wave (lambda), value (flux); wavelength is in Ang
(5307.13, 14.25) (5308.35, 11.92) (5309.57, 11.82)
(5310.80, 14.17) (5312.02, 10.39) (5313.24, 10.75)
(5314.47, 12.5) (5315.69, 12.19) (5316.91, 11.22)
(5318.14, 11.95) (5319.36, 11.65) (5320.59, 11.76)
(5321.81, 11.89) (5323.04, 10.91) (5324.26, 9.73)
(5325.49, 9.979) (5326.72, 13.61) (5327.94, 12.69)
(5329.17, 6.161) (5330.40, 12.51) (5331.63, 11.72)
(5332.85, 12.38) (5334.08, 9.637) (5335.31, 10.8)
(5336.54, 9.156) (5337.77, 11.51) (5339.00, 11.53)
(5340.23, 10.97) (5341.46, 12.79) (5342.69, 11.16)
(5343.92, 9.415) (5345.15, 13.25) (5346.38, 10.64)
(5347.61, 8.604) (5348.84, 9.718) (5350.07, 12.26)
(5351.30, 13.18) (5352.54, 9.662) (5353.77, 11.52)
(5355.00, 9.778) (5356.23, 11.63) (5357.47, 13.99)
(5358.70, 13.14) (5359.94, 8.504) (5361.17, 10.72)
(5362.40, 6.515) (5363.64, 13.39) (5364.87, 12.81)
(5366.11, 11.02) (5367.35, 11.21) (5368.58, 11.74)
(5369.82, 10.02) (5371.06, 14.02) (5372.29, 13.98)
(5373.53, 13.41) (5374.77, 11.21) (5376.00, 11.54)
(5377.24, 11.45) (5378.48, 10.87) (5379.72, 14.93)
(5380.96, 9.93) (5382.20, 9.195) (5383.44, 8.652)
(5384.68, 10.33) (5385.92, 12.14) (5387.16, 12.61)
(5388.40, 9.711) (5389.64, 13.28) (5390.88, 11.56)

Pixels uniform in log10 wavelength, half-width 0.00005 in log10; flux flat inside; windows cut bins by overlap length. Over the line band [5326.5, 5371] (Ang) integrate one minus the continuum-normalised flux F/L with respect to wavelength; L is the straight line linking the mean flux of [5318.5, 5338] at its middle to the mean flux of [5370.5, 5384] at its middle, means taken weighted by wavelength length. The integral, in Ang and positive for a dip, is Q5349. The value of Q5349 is 0.8 Ang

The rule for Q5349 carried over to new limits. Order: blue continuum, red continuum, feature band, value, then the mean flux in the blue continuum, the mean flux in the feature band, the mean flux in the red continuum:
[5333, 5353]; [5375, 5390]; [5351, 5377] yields -1.1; 10.9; 11.5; 11.2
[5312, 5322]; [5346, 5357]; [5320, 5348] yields 0.6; 11.7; 11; 10.8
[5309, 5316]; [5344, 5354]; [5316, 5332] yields 0.6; 12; 11.2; 11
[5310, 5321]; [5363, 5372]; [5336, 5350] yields 1.3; 11.8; 10.9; 12.1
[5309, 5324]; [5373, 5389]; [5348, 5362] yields 0.3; 11.7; 11.2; 11.2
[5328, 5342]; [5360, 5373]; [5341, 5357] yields 0.1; 10.9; 11.1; 11.4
